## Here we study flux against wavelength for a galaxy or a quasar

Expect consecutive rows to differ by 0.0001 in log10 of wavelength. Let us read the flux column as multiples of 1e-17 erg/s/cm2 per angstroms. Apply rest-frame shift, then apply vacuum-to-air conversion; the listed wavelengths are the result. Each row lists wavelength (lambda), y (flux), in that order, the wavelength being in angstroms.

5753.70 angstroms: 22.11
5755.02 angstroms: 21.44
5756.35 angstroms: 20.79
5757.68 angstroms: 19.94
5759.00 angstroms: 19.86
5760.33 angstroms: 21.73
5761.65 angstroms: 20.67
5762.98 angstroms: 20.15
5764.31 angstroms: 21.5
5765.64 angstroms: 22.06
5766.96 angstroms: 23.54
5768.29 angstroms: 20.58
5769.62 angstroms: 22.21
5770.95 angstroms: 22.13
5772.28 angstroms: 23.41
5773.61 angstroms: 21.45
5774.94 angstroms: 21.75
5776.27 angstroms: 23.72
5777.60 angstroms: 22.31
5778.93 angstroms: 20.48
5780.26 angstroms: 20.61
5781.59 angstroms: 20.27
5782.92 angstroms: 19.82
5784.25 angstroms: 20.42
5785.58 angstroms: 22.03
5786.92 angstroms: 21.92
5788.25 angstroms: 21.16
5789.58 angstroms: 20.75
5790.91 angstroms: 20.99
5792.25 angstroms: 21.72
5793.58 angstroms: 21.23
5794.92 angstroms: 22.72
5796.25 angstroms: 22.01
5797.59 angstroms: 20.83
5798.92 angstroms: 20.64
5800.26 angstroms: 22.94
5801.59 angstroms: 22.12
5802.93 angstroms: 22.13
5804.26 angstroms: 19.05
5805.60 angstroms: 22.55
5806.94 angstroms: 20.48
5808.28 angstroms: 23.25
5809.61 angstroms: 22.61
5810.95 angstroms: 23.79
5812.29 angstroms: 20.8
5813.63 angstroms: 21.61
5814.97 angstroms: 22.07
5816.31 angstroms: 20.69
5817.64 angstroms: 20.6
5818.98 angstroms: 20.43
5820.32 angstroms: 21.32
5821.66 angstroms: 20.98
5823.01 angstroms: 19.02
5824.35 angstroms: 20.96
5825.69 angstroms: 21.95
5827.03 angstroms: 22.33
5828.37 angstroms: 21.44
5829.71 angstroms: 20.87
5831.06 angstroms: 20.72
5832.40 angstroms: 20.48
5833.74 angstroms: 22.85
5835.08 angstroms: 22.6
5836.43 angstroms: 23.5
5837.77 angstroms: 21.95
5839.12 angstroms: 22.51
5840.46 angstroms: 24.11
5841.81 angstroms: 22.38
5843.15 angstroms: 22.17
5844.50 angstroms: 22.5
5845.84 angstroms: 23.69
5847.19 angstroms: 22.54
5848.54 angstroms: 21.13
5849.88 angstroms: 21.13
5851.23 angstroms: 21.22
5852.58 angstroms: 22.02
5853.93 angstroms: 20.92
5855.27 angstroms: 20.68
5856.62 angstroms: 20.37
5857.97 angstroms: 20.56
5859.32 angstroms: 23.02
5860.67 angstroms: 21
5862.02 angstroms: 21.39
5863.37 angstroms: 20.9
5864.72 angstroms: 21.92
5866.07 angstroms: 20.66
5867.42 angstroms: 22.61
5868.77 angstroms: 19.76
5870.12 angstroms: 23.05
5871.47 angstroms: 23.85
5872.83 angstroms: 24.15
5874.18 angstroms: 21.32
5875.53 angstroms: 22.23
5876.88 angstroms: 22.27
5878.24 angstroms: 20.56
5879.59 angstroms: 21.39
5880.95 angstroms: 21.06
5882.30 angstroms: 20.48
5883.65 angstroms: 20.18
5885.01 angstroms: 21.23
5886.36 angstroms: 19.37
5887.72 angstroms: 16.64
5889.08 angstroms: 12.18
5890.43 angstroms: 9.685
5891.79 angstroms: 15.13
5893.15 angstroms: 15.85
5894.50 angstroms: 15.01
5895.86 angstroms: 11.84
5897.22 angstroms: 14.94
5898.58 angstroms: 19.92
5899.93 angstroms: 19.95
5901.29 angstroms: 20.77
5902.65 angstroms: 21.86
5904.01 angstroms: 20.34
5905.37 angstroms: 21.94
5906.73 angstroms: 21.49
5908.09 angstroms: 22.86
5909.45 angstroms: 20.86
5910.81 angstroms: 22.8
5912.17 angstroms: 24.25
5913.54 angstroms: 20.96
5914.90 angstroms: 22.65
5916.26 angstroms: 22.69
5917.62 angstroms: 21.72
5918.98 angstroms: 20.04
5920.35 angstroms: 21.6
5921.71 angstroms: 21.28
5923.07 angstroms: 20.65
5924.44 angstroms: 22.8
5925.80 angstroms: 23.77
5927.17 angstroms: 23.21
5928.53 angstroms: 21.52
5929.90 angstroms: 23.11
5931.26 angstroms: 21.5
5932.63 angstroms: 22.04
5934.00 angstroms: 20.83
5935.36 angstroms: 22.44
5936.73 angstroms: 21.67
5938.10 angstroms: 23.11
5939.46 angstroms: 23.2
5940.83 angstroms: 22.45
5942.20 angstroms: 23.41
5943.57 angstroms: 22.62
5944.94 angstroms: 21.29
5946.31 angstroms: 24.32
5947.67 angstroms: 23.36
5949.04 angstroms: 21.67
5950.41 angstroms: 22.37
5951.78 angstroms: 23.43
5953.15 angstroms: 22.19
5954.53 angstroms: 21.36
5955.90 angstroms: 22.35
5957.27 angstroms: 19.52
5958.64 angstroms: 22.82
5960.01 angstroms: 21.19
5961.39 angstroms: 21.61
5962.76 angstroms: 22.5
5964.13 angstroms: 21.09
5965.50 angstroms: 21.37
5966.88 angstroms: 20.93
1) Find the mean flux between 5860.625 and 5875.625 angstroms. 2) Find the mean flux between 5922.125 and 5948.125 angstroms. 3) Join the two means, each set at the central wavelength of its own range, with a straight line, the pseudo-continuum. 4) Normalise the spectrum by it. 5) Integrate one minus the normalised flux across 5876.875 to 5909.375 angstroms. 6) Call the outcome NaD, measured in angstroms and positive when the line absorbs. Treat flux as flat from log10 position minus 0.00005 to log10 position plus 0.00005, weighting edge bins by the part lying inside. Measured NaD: 5.2 angstroms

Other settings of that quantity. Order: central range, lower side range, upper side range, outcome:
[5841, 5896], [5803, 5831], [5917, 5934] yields 3.2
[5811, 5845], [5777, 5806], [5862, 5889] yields -0.8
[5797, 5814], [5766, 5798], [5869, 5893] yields -0.5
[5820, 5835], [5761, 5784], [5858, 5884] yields 0.3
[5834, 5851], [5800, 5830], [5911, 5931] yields -0.7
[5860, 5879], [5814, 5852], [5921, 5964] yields 0.1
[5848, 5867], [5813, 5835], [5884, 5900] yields -2.7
